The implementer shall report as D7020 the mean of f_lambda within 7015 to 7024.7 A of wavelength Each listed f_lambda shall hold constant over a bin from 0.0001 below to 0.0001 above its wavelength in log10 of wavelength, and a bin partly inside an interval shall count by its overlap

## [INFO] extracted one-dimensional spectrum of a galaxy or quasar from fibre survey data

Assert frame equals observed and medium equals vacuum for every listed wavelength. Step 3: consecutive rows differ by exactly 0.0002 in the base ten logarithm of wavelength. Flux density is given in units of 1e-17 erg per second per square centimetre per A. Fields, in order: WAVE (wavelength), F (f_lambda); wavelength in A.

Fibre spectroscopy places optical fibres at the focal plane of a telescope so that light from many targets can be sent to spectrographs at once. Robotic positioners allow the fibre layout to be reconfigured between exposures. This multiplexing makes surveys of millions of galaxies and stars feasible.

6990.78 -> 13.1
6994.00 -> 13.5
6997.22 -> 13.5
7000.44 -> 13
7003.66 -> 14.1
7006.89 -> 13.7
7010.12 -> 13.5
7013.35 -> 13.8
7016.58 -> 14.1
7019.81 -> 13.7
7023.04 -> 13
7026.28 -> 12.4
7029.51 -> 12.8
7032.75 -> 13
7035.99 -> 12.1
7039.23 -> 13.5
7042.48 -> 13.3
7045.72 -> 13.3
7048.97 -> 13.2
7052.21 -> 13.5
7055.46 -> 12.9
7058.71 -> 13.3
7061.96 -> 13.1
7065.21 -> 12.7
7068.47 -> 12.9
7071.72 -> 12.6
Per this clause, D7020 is 13.6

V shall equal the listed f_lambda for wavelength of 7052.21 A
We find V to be 13.5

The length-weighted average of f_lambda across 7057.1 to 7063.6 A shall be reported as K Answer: 13.2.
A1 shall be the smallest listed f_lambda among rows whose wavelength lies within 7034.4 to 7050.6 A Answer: 12.1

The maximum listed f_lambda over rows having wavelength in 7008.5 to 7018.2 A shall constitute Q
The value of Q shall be 14.1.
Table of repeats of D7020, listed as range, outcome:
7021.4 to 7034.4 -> 12.8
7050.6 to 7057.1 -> 13.2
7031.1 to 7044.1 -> 13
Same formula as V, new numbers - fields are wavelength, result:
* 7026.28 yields 12.4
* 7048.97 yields 13.2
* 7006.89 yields 13.7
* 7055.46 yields 12.9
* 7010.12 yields 13.5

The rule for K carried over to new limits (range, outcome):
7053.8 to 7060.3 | 13.1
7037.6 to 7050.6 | 13.3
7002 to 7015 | 13.8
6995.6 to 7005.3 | 13.5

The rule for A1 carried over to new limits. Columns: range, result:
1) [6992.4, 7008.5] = 13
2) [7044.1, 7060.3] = 12.9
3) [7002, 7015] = 13.5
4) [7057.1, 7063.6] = 13.1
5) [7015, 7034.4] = 12.4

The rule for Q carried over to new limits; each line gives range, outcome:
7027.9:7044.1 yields 13.5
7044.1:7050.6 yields 13.3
